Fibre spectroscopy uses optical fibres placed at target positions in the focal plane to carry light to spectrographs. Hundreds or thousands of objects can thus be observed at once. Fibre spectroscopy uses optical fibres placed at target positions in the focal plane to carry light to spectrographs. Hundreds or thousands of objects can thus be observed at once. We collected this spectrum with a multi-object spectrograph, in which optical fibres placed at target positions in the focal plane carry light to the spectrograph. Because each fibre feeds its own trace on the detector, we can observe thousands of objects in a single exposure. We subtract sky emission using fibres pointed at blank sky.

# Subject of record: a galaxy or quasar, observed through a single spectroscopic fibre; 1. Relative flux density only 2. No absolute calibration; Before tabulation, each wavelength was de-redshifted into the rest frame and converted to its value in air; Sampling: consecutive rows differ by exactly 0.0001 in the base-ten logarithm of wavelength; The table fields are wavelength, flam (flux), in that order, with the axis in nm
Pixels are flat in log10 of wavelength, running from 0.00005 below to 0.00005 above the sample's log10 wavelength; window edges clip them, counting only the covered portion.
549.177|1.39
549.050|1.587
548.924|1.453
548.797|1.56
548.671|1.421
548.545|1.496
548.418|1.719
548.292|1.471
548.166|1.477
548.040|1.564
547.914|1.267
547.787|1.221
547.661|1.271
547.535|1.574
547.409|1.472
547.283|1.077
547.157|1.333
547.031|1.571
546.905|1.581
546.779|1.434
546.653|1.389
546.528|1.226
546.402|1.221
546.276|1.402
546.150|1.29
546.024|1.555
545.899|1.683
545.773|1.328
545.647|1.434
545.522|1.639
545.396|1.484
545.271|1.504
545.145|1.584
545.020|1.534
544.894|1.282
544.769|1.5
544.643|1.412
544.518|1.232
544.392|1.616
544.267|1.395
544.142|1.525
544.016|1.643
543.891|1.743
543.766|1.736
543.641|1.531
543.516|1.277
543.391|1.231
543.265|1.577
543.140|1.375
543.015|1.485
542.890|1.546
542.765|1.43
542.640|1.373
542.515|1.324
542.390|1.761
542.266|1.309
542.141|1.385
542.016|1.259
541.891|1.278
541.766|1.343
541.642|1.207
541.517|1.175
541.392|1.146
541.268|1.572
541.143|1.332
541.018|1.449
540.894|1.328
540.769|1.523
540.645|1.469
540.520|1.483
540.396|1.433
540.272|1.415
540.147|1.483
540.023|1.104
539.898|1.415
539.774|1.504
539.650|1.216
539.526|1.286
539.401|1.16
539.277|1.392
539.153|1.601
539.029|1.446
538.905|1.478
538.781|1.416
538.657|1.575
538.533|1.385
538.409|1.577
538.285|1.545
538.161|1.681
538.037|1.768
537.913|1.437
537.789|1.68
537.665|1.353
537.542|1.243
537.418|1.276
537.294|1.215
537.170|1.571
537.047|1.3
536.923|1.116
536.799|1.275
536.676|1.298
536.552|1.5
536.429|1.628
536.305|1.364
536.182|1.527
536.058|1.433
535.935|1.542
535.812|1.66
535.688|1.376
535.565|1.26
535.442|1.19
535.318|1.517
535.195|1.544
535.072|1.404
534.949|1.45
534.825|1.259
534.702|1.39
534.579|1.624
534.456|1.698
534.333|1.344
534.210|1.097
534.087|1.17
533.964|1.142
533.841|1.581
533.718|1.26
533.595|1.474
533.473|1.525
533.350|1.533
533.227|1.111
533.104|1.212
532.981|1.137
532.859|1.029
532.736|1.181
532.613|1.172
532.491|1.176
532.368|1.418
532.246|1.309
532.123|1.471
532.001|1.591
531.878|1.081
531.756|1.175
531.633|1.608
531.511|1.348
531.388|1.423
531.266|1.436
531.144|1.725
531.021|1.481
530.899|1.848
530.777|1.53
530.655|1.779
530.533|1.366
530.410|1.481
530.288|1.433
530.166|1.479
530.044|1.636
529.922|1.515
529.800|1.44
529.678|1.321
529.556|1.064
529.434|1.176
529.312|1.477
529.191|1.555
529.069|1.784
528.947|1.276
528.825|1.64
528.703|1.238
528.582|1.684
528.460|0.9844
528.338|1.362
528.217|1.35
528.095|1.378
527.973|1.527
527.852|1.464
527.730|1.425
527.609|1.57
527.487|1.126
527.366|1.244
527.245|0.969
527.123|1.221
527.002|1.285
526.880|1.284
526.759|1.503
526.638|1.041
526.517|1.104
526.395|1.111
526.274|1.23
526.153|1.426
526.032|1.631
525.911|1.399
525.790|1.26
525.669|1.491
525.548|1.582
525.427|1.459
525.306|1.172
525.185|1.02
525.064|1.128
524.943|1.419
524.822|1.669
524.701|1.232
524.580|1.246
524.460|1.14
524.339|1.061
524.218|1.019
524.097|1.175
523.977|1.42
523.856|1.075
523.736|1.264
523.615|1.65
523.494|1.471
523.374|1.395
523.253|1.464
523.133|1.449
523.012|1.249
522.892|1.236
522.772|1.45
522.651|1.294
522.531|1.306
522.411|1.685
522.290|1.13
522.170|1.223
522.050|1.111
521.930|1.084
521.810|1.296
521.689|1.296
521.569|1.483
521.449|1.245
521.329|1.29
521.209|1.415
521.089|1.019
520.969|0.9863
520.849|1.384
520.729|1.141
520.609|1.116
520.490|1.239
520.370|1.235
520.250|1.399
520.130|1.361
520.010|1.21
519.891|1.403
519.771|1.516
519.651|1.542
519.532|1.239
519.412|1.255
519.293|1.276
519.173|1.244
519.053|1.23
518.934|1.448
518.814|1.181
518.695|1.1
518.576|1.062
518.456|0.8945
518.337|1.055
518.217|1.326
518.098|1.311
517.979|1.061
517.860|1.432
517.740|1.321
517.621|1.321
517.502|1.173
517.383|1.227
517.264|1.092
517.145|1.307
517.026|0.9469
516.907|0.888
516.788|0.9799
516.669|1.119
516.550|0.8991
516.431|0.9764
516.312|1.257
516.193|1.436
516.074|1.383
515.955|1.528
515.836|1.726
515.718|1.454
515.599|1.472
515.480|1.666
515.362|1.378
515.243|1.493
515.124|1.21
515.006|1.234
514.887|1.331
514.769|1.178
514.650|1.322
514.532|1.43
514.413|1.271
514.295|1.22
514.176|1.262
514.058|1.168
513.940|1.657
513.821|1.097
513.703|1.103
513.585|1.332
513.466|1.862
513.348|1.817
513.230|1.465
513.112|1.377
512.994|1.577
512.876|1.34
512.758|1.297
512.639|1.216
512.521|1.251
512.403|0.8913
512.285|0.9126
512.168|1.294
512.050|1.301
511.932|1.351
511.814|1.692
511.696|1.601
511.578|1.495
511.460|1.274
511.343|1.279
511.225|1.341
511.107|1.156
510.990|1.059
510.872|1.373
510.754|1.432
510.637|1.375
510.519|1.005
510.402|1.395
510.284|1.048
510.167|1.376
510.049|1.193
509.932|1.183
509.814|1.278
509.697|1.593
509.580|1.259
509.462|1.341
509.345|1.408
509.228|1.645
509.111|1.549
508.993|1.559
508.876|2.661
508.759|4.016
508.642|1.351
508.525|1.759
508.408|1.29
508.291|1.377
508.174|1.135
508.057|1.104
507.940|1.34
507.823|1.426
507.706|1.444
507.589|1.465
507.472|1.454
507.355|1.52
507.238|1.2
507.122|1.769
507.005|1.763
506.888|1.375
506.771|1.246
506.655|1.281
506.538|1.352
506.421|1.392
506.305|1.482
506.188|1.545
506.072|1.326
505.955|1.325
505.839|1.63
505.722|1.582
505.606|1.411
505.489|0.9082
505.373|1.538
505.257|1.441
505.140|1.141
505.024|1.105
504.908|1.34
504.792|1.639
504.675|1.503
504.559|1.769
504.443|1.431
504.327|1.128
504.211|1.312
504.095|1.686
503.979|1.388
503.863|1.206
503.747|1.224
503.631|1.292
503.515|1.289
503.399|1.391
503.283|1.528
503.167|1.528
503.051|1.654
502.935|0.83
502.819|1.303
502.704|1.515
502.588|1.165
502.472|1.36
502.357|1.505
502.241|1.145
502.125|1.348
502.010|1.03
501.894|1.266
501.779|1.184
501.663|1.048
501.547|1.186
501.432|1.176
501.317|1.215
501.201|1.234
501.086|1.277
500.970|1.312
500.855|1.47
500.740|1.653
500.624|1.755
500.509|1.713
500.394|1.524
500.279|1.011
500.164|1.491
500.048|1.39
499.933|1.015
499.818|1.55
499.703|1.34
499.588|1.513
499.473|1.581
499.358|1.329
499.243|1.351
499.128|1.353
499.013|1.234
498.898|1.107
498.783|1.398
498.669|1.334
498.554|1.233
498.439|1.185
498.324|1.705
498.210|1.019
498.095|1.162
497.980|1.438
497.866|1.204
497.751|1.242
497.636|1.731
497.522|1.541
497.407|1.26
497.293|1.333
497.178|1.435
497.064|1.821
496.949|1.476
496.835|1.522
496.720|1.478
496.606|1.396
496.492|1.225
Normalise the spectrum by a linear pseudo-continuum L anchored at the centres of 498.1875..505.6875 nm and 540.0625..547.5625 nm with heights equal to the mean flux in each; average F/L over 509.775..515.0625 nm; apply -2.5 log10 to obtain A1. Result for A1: 0.04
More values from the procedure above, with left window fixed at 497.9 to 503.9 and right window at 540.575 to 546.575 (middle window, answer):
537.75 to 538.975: -0.10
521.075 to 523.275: 0.06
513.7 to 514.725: 0.06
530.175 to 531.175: -0.12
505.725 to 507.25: -0.08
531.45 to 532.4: 0.02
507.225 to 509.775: -0.18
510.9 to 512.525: 0.06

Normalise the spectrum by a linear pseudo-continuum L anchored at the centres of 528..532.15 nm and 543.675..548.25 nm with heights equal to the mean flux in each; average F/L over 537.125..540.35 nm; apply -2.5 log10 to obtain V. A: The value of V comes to 0.01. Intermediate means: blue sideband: 1.45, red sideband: 1.45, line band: 1.43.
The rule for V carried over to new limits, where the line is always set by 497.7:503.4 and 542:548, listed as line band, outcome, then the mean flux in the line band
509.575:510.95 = 0.05 mag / 1.29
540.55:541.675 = 0.05 mag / 1.36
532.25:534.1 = 0.11 mag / 1.28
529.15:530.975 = -0.05 mag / 1.47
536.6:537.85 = 0.07 mag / 1.33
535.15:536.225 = -0.02 mag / 1.45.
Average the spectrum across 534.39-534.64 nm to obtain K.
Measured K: 1.66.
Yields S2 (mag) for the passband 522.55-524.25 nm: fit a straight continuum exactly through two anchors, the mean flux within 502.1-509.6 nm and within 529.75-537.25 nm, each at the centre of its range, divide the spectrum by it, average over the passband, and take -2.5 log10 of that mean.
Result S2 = 0.07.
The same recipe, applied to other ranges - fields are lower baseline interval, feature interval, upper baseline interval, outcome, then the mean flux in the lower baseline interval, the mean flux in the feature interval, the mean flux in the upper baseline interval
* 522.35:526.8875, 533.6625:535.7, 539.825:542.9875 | -0.01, 1.32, 1.37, 1.38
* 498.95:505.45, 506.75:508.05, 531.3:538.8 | -0.07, 1.35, 1.45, 1.39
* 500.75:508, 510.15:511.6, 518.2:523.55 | 0.05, 1.36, 1.27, 1.28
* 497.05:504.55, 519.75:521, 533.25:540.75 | 0.09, 1.35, 1.27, 1.42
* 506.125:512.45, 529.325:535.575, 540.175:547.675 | 0.03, 1.43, 1.39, 1.43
